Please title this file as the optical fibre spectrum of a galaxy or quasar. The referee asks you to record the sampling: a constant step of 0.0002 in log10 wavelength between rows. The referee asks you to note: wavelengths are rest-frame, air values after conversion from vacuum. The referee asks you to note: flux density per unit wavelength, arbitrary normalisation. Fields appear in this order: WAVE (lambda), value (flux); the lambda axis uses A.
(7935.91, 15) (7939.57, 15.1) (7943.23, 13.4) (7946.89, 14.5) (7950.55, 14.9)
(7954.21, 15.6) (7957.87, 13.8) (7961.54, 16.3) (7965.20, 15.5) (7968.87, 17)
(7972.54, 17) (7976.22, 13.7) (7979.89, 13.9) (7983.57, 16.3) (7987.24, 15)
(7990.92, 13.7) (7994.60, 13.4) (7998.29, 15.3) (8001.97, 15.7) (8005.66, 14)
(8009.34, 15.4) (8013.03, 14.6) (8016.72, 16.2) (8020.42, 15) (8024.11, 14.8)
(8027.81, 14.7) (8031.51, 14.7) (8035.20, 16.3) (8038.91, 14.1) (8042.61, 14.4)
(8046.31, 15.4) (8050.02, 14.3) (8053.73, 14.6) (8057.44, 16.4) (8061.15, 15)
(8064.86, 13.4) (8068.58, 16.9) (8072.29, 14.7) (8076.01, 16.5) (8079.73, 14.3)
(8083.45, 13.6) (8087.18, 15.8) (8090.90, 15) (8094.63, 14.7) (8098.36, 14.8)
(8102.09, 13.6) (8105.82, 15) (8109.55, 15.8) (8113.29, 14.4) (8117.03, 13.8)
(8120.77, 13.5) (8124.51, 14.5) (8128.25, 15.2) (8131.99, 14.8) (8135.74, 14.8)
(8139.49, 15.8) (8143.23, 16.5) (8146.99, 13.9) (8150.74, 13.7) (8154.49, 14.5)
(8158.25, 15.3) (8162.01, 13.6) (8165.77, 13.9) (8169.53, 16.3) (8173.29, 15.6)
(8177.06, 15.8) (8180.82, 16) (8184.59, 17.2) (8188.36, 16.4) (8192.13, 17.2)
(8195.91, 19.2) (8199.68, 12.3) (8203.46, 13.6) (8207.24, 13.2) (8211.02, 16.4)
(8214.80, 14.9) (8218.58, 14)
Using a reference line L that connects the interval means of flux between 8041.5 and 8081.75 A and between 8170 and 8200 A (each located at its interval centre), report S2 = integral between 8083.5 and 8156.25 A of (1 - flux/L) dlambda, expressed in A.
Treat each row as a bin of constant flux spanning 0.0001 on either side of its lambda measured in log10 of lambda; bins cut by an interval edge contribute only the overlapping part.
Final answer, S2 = 4.64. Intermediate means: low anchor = 15.1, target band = 14.7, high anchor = 16.4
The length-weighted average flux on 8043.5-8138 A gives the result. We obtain 14.8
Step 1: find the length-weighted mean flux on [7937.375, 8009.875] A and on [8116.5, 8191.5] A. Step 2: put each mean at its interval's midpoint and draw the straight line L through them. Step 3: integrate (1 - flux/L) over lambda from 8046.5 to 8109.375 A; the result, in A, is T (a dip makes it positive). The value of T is 0.4 A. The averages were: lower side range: 15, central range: 14.9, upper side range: 15.1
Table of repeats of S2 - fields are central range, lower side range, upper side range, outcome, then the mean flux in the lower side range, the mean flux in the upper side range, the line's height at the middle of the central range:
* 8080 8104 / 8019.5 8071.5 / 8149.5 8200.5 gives 1.0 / 15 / 15.6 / 15.2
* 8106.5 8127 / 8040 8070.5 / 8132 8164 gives 0.5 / 15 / 14.8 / 14.8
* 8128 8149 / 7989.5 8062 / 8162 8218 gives 0.2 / 14.9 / 15.5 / 15.3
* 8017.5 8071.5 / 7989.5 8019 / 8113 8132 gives -1.4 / 14.8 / 14.3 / 14.6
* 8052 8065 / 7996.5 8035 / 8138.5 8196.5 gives 0.2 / 15.1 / 15.6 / 15.2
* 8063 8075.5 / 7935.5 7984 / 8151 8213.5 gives 0.1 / 15.1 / 15.4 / 15.2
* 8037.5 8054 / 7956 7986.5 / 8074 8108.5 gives 0.5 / 15.4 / 14.8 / 15.1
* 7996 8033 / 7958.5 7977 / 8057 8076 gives 1.4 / 15.9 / 15.3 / 15.6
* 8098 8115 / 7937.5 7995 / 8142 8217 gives 0.5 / 15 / 15.3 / 15.2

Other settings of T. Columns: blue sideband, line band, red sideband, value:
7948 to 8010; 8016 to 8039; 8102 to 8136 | -0.36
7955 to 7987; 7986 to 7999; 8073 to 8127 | 0.90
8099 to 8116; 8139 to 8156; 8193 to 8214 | 0.01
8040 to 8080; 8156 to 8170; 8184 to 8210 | 0.73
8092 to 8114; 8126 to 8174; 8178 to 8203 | 1.94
